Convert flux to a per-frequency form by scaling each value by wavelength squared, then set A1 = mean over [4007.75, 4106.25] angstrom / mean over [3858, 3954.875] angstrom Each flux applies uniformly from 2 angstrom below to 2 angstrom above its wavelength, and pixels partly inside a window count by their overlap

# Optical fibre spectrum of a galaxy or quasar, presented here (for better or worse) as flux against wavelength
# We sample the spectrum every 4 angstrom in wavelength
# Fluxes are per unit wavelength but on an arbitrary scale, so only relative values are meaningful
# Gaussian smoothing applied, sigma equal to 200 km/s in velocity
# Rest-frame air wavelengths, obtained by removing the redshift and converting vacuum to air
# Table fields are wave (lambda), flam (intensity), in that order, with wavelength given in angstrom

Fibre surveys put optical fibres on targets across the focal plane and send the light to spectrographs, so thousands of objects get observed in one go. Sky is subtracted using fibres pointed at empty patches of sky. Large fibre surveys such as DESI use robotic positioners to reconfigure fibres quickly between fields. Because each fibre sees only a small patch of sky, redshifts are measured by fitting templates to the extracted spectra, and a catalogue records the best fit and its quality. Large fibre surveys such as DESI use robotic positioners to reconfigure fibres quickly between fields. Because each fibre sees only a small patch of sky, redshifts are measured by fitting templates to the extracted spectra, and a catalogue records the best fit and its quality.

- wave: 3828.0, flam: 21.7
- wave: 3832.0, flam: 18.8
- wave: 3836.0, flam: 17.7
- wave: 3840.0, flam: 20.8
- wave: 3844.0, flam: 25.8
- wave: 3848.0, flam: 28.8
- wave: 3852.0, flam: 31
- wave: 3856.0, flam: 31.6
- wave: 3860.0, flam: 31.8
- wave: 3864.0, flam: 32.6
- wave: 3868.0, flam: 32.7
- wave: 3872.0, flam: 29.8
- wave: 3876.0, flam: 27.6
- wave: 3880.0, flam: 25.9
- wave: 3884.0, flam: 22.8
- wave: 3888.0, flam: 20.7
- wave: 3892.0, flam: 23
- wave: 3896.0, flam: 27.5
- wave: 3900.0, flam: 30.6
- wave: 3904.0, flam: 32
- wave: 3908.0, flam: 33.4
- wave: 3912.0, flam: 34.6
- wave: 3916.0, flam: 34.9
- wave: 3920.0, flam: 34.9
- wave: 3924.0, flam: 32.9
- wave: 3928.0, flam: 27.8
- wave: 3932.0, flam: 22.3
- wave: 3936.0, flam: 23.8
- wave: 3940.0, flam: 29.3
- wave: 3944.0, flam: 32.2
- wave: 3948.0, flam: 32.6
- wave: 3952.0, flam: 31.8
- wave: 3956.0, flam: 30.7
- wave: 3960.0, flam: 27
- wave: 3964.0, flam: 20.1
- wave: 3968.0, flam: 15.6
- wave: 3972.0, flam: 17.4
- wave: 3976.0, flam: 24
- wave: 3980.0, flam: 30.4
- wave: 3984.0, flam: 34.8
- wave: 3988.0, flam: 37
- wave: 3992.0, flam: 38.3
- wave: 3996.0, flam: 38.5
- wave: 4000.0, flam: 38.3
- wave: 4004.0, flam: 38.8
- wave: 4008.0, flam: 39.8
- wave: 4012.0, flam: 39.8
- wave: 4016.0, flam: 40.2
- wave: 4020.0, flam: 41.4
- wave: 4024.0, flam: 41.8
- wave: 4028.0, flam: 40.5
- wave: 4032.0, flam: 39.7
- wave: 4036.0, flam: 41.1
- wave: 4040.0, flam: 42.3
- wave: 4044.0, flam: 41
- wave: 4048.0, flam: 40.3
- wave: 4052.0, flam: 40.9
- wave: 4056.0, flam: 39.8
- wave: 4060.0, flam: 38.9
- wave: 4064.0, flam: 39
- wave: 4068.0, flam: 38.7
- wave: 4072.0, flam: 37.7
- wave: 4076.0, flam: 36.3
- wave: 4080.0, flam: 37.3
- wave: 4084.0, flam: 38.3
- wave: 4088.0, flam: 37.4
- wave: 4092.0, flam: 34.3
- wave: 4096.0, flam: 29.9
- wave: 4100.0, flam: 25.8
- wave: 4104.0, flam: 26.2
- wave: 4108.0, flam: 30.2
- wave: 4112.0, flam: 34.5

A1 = 1.38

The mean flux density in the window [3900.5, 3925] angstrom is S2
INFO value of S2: 33.6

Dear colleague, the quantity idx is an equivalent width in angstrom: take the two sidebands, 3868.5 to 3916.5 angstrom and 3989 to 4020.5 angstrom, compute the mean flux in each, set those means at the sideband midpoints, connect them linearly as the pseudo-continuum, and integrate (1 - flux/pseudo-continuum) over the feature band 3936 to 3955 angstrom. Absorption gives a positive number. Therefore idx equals 1.7 angstrom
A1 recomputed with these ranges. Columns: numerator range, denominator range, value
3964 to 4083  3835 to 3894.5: 1.47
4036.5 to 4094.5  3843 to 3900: 1.52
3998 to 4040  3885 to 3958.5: 1.43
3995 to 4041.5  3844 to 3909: 1.51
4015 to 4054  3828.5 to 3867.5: 1.69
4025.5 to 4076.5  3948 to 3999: 1.42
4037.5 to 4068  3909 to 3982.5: 1.52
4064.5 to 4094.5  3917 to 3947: 1.36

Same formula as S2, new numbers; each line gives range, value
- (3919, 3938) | 28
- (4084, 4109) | 31.3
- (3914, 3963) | 29.8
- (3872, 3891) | 24.8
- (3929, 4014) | 30.6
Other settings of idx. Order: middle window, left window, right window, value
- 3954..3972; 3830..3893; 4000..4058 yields 6.27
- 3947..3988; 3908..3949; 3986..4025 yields 9.58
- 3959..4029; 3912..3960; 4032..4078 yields 3.23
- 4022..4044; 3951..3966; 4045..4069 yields -2.67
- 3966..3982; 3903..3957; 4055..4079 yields 5.52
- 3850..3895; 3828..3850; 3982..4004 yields -4.82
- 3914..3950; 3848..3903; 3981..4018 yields 2.97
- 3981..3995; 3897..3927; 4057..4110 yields -1.10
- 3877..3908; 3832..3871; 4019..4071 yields 3.88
